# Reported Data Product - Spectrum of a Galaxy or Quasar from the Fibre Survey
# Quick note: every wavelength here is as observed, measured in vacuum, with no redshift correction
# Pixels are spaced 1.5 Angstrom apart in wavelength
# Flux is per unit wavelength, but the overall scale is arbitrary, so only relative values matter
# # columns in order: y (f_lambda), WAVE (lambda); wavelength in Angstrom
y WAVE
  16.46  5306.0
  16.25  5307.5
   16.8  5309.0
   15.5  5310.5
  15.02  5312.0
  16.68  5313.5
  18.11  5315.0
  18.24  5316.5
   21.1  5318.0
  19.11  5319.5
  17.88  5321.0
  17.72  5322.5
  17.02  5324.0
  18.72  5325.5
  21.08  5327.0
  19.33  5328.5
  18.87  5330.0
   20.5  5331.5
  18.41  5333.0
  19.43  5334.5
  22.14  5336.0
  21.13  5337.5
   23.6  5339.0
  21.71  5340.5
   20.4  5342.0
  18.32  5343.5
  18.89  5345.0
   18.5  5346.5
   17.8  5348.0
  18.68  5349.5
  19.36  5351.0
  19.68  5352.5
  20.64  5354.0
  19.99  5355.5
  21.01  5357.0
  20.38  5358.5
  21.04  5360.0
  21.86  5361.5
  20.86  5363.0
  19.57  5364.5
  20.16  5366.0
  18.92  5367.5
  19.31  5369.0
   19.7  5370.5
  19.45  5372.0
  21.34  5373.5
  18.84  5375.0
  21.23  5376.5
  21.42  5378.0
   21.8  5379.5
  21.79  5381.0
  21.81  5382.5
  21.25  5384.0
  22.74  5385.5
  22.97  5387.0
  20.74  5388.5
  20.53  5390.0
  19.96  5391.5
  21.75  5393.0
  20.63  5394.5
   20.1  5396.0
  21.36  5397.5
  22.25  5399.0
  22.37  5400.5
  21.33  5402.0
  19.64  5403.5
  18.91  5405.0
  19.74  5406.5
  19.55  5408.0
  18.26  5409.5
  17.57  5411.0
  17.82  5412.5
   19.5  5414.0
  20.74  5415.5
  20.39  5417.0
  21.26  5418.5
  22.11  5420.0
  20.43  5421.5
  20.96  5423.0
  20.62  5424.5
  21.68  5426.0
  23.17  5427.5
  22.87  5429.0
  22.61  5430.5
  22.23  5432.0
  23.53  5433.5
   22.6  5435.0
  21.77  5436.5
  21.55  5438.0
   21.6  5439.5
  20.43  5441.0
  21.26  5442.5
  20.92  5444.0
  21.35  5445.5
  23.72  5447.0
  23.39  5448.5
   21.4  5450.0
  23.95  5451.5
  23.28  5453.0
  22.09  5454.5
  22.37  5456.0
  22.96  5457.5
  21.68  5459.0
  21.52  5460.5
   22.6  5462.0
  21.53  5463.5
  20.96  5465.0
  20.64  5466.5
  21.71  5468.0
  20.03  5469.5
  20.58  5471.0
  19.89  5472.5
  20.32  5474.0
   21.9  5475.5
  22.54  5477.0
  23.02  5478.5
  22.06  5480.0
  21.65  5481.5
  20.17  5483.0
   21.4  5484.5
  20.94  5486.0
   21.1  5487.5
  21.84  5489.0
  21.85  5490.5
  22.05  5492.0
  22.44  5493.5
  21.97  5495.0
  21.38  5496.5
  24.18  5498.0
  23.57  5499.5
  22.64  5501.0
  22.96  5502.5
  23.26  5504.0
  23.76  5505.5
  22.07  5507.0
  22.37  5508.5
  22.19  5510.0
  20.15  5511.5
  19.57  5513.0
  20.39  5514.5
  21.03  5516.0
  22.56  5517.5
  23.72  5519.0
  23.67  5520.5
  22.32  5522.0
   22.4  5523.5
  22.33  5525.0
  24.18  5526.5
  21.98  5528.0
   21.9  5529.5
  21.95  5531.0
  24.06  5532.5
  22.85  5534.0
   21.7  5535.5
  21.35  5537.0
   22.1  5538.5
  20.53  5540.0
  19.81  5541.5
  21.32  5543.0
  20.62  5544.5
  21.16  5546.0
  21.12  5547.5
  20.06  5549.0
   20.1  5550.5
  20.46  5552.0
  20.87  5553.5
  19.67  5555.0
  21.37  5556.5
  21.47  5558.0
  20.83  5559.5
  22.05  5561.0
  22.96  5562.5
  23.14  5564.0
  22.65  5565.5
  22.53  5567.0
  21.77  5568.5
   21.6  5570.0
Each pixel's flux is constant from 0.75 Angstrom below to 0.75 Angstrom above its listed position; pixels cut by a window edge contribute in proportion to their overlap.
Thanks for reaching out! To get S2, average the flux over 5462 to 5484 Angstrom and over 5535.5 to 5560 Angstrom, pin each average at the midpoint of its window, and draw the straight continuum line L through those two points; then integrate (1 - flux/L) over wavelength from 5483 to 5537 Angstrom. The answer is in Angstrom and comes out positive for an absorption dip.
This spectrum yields -3.0 Angstrom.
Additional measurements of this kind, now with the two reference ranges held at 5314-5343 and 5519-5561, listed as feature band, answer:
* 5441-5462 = -1.5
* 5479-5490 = -0.1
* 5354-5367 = -0.4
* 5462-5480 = -0.3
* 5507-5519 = 0.0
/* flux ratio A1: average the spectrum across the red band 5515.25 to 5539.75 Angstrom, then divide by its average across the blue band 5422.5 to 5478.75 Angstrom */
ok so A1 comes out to 1.0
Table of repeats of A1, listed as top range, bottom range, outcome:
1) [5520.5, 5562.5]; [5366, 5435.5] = 1.03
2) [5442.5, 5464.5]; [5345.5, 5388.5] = 1.09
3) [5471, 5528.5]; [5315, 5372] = 1.12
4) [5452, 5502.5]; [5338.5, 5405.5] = 1.06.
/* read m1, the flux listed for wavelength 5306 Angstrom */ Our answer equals 16.46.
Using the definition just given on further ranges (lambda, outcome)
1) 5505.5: 23.76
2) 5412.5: 17.82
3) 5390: 20.53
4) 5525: 22.33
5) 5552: 20.46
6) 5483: 20.17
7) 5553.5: 20.87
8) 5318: 21.1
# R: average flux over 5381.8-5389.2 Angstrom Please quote 21.9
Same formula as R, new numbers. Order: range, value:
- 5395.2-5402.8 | 21.5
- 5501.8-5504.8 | 23.1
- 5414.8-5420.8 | 21.1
